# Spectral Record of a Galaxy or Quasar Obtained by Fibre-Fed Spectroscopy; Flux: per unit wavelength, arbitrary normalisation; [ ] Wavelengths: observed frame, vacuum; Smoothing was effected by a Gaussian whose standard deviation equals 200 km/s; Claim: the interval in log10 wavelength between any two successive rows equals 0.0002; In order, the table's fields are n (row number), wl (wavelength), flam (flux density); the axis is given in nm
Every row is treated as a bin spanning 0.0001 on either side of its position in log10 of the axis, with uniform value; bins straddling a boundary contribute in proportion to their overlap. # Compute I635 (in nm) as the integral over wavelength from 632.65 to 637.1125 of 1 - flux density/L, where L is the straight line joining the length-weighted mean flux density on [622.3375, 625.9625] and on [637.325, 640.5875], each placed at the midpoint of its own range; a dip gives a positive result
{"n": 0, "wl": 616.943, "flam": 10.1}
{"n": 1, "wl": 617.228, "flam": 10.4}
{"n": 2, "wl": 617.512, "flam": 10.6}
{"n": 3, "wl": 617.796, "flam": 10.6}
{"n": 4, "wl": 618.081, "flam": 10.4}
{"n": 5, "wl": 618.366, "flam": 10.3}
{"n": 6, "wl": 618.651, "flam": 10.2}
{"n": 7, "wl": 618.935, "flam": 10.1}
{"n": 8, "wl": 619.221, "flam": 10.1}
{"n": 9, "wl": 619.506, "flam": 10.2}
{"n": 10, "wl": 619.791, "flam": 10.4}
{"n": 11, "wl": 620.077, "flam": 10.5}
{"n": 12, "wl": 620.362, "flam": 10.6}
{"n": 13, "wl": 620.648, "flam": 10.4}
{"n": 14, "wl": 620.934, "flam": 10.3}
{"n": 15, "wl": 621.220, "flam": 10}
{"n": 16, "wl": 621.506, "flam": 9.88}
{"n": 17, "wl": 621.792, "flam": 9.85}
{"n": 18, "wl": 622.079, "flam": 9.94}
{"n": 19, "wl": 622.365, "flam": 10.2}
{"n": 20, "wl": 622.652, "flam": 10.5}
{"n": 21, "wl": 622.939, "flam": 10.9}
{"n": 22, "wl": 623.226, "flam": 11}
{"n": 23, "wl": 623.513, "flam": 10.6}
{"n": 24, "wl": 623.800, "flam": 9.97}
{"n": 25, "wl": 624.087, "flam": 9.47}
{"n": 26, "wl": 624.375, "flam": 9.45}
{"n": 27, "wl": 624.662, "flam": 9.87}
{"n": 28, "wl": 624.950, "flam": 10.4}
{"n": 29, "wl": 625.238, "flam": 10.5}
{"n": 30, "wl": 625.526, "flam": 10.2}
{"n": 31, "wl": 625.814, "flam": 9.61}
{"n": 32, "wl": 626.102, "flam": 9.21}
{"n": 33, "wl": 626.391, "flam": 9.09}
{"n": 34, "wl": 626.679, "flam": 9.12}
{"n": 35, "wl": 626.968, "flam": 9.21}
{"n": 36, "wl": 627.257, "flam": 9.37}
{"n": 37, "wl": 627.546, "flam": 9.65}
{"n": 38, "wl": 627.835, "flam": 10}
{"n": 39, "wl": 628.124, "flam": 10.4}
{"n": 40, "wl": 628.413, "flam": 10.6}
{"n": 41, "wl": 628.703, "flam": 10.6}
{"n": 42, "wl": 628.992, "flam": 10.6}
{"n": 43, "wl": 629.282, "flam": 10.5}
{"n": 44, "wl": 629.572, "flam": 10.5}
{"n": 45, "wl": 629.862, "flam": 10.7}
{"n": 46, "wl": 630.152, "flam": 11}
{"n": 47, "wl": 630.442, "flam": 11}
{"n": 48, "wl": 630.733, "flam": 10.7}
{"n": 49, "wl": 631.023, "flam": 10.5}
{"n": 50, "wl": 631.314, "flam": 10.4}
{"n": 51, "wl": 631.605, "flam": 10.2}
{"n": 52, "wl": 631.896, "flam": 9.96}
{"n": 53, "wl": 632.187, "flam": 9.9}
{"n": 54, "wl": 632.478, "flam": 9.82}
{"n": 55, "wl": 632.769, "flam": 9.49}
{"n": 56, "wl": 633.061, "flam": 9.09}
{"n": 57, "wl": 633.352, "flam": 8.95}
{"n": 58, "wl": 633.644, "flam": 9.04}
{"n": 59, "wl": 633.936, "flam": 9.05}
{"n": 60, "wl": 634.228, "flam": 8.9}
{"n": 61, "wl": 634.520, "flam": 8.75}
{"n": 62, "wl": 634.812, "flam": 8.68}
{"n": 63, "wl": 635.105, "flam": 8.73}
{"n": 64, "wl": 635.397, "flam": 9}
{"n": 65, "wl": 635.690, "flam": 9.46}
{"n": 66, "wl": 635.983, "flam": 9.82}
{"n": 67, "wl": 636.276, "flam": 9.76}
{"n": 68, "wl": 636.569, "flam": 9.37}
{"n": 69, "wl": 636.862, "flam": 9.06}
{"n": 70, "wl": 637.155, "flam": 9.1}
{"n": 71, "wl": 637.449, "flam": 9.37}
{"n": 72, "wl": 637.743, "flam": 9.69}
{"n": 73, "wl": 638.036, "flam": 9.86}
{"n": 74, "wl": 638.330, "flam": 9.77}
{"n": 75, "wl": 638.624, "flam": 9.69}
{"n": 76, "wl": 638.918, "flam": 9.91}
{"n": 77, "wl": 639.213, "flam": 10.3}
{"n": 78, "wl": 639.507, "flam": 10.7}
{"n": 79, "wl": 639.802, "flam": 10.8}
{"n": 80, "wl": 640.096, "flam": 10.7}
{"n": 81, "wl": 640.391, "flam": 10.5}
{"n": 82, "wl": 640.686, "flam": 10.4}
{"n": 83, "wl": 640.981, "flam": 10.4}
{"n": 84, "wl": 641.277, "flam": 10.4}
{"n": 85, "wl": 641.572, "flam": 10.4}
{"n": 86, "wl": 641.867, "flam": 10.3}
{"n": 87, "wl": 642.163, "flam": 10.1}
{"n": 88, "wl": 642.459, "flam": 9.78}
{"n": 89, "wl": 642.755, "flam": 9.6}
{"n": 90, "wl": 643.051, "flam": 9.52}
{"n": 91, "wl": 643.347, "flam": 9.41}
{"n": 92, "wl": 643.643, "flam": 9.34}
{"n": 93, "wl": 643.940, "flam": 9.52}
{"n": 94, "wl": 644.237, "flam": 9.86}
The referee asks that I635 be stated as 0.44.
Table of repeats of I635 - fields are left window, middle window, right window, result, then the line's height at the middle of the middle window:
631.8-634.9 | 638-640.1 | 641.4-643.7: -0.13 nm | 9.61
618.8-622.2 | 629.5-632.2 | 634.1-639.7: -0.21 nm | 9.74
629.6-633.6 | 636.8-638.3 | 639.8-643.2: 0.11 nm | 10.2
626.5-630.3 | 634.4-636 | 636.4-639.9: 0.14 nm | 9.9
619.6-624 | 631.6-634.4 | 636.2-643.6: 0.19 nm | 10.1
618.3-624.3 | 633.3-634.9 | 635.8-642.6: 0.19 nm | 10.1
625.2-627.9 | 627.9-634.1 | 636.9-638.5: -0.39 nm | 9.54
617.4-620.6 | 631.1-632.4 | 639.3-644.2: 0.01 nm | 10.2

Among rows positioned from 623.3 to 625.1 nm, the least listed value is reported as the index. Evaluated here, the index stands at 9.45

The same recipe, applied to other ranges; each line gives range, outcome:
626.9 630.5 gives 9.21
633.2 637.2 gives 8.68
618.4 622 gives 9.85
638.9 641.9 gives 9.91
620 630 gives 9.09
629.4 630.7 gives 10.5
